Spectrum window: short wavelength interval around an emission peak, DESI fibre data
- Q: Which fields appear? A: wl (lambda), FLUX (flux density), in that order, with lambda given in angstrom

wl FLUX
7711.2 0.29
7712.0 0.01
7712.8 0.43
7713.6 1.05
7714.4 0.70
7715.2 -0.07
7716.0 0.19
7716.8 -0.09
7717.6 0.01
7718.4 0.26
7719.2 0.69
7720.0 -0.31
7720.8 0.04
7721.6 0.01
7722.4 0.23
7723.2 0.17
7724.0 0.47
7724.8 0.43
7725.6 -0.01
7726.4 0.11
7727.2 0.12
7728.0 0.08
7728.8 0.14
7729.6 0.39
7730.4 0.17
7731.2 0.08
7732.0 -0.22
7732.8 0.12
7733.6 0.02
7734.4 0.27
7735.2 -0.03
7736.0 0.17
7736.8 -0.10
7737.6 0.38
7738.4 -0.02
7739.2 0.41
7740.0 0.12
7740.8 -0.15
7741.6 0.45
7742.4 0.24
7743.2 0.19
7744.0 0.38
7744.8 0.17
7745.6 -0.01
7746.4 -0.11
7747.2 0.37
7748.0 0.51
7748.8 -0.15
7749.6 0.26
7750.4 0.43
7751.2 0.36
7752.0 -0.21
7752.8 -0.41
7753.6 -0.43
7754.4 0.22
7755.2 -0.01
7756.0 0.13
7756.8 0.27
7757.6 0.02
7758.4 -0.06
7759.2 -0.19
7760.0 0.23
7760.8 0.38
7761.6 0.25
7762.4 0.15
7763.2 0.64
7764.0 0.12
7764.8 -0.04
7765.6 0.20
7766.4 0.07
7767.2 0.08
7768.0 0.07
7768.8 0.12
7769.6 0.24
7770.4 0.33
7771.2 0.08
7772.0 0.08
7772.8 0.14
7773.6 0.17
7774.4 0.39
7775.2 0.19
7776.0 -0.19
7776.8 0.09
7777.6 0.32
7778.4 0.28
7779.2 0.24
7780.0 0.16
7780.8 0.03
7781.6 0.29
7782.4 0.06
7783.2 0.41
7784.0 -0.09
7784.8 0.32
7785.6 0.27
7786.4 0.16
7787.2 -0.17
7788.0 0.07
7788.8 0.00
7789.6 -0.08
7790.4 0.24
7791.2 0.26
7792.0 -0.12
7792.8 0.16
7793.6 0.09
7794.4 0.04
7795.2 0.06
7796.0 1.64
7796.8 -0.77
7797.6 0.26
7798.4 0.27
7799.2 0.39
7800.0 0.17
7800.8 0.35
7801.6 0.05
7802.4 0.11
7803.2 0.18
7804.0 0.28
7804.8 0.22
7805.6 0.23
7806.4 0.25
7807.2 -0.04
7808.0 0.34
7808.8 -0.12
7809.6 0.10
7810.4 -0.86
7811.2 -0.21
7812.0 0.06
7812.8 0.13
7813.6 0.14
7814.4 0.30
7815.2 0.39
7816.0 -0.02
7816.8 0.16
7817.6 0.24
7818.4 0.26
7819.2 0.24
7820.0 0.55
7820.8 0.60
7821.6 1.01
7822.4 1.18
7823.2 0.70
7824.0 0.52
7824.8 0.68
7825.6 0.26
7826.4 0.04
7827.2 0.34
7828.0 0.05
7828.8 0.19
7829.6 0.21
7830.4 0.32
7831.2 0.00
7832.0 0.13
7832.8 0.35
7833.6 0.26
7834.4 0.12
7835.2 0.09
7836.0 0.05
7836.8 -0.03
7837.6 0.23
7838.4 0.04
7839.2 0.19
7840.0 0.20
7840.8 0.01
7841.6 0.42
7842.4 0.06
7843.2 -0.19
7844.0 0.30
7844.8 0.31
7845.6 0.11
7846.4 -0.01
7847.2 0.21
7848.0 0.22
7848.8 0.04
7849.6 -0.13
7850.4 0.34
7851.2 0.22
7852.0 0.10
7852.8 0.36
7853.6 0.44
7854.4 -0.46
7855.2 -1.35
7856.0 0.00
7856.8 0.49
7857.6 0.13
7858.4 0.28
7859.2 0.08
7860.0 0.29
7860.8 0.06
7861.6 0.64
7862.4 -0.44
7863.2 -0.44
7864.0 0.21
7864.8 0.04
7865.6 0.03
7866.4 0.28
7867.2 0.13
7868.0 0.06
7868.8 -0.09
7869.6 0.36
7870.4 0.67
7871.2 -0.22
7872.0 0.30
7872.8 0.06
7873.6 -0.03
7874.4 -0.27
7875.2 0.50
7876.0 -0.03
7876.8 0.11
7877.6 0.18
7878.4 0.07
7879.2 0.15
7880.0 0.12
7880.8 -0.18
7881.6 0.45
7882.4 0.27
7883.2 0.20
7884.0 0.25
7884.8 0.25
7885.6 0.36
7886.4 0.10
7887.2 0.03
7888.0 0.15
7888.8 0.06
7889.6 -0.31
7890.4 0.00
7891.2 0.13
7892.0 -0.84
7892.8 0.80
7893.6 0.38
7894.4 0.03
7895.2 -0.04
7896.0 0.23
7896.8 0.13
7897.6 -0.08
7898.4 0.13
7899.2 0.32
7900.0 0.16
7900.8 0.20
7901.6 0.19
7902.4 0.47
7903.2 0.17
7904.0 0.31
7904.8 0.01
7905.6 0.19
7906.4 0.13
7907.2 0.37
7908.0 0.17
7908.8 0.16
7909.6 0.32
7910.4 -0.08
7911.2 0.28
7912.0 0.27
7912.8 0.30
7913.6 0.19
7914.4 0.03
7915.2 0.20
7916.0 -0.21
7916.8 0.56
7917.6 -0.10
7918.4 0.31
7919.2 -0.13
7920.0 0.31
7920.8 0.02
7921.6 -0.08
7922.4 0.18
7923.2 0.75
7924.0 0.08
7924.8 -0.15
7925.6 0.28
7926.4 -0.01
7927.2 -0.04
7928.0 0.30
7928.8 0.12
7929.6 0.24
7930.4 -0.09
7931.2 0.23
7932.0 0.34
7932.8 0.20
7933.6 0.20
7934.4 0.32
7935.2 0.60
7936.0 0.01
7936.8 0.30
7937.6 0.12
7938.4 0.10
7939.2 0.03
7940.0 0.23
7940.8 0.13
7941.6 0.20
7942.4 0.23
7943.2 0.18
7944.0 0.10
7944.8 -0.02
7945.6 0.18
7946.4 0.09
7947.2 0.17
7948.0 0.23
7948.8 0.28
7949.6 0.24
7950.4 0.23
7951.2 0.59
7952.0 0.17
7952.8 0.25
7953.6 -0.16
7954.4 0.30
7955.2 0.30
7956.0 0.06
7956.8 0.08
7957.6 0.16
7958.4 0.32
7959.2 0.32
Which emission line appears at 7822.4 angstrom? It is H-gamma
